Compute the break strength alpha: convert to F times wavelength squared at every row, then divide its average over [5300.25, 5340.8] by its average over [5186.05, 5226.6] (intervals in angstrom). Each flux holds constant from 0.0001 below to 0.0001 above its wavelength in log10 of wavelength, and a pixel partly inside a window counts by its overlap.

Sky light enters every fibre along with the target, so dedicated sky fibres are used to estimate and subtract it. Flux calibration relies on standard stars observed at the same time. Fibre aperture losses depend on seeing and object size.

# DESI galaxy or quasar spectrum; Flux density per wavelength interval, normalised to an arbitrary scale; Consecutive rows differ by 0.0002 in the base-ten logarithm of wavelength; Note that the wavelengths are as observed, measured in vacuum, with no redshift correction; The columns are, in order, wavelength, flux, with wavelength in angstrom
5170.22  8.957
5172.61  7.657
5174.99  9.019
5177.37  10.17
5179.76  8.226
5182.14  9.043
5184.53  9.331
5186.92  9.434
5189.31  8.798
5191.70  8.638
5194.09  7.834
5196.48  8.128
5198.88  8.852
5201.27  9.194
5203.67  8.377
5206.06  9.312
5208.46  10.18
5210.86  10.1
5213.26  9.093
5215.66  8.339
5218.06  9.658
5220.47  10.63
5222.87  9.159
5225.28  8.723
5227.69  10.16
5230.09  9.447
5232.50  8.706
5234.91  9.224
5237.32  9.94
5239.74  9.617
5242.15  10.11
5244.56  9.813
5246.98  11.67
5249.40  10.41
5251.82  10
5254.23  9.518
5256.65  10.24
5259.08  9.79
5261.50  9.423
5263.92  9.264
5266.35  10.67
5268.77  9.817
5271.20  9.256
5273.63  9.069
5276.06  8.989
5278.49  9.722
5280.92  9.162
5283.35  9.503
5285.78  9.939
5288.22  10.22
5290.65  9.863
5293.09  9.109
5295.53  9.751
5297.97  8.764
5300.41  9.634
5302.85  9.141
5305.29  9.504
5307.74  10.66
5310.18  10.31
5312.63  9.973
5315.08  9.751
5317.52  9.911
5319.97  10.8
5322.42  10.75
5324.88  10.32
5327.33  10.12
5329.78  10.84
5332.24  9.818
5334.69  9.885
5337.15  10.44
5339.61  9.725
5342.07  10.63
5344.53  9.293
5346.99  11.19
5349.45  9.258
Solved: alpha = 1.2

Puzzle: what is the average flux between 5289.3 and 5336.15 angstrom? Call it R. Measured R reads 9.95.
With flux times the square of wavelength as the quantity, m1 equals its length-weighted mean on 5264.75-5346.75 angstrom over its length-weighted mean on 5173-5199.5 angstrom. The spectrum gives 1.2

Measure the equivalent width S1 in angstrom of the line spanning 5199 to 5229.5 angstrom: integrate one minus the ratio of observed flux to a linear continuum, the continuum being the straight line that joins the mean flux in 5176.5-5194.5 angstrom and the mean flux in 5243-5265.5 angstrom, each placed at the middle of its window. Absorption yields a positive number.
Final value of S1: 0.0 angstrom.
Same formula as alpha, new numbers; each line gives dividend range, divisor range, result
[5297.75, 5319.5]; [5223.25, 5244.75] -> 1.06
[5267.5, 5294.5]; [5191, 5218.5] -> 1.09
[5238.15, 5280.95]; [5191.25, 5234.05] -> 1.09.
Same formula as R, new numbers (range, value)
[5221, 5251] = 9.77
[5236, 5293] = 9.81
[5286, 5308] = 9.59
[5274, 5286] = 9.4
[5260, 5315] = 9.63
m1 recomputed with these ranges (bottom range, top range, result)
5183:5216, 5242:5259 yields 1.16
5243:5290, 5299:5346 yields 1.05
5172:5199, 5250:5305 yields 1.13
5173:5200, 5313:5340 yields 1.22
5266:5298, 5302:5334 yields 1.08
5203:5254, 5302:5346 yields 1.09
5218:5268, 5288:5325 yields 1.03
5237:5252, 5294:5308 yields 0.95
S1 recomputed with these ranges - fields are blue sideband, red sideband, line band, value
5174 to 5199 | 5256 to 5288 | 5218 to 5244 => -0.9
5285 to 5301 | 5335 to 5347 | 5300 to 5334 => -0.9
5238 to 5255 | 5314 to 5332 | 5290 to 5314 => 1.4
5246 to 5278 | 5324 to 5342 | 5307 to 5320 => -0.1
